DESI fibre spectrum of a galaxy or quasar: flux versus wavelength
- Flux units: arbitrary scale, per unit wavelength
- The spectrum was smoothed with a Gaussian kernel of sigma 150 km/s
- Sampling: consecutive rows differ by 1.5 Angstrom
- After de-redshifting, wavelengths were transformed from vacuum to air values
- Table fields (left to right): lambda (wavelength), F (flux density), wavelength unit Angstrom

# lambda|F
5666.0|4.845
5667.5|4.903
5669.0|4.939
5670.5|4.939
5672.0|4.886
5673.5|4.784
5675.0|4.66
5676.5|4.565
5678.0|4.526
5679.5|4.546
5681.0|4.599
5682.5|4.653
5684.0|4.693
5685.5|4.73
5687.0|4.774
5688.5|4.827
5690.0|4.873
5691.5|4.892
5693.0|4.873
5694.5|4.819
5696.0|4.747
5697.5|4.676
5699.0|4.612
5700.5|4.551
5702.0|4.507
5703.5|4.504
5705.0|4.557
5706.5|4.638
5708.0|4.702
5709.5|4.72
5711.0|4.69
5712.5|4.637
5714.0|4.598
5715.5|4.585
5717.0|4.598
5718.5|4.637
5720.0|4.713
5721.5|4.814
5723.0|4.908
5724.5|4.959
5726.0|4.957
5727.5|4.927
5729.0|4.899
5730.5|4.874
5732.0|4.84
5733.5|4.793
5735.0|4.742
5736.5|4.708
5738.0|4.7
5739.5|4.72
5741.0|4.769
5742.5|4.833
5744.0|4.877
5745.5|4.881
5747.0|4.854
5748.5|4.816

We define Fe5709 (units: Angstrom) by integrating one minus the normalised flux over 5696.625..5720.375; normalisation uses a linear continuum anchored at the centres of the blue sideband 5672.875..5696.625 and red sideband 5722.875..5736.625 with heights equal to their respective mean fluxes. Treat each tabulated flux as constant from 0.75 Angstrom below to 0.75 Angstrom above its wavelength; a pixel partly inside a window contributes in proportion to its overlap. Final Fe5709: 0.9 Angstrom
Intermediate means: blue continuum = 4.72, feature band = 4.62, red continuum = 4.87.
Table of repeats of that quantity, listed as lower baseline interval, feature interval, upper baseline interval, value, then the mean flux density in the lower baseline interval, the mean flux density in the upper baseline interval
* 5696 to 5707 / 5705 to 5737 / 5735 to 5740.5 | -0.67 Angstrom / 4.59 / 4.72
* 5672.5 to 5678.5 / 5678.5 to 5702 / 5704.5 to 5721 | -0.34 Angstrom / 4.65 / 4.65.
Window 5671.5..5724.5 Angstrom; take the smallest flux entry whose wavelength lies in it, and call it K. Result 4.504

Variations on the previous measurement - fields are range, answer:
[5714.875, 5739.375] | 4.585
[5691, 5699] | 4.612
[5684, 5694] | 4.693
